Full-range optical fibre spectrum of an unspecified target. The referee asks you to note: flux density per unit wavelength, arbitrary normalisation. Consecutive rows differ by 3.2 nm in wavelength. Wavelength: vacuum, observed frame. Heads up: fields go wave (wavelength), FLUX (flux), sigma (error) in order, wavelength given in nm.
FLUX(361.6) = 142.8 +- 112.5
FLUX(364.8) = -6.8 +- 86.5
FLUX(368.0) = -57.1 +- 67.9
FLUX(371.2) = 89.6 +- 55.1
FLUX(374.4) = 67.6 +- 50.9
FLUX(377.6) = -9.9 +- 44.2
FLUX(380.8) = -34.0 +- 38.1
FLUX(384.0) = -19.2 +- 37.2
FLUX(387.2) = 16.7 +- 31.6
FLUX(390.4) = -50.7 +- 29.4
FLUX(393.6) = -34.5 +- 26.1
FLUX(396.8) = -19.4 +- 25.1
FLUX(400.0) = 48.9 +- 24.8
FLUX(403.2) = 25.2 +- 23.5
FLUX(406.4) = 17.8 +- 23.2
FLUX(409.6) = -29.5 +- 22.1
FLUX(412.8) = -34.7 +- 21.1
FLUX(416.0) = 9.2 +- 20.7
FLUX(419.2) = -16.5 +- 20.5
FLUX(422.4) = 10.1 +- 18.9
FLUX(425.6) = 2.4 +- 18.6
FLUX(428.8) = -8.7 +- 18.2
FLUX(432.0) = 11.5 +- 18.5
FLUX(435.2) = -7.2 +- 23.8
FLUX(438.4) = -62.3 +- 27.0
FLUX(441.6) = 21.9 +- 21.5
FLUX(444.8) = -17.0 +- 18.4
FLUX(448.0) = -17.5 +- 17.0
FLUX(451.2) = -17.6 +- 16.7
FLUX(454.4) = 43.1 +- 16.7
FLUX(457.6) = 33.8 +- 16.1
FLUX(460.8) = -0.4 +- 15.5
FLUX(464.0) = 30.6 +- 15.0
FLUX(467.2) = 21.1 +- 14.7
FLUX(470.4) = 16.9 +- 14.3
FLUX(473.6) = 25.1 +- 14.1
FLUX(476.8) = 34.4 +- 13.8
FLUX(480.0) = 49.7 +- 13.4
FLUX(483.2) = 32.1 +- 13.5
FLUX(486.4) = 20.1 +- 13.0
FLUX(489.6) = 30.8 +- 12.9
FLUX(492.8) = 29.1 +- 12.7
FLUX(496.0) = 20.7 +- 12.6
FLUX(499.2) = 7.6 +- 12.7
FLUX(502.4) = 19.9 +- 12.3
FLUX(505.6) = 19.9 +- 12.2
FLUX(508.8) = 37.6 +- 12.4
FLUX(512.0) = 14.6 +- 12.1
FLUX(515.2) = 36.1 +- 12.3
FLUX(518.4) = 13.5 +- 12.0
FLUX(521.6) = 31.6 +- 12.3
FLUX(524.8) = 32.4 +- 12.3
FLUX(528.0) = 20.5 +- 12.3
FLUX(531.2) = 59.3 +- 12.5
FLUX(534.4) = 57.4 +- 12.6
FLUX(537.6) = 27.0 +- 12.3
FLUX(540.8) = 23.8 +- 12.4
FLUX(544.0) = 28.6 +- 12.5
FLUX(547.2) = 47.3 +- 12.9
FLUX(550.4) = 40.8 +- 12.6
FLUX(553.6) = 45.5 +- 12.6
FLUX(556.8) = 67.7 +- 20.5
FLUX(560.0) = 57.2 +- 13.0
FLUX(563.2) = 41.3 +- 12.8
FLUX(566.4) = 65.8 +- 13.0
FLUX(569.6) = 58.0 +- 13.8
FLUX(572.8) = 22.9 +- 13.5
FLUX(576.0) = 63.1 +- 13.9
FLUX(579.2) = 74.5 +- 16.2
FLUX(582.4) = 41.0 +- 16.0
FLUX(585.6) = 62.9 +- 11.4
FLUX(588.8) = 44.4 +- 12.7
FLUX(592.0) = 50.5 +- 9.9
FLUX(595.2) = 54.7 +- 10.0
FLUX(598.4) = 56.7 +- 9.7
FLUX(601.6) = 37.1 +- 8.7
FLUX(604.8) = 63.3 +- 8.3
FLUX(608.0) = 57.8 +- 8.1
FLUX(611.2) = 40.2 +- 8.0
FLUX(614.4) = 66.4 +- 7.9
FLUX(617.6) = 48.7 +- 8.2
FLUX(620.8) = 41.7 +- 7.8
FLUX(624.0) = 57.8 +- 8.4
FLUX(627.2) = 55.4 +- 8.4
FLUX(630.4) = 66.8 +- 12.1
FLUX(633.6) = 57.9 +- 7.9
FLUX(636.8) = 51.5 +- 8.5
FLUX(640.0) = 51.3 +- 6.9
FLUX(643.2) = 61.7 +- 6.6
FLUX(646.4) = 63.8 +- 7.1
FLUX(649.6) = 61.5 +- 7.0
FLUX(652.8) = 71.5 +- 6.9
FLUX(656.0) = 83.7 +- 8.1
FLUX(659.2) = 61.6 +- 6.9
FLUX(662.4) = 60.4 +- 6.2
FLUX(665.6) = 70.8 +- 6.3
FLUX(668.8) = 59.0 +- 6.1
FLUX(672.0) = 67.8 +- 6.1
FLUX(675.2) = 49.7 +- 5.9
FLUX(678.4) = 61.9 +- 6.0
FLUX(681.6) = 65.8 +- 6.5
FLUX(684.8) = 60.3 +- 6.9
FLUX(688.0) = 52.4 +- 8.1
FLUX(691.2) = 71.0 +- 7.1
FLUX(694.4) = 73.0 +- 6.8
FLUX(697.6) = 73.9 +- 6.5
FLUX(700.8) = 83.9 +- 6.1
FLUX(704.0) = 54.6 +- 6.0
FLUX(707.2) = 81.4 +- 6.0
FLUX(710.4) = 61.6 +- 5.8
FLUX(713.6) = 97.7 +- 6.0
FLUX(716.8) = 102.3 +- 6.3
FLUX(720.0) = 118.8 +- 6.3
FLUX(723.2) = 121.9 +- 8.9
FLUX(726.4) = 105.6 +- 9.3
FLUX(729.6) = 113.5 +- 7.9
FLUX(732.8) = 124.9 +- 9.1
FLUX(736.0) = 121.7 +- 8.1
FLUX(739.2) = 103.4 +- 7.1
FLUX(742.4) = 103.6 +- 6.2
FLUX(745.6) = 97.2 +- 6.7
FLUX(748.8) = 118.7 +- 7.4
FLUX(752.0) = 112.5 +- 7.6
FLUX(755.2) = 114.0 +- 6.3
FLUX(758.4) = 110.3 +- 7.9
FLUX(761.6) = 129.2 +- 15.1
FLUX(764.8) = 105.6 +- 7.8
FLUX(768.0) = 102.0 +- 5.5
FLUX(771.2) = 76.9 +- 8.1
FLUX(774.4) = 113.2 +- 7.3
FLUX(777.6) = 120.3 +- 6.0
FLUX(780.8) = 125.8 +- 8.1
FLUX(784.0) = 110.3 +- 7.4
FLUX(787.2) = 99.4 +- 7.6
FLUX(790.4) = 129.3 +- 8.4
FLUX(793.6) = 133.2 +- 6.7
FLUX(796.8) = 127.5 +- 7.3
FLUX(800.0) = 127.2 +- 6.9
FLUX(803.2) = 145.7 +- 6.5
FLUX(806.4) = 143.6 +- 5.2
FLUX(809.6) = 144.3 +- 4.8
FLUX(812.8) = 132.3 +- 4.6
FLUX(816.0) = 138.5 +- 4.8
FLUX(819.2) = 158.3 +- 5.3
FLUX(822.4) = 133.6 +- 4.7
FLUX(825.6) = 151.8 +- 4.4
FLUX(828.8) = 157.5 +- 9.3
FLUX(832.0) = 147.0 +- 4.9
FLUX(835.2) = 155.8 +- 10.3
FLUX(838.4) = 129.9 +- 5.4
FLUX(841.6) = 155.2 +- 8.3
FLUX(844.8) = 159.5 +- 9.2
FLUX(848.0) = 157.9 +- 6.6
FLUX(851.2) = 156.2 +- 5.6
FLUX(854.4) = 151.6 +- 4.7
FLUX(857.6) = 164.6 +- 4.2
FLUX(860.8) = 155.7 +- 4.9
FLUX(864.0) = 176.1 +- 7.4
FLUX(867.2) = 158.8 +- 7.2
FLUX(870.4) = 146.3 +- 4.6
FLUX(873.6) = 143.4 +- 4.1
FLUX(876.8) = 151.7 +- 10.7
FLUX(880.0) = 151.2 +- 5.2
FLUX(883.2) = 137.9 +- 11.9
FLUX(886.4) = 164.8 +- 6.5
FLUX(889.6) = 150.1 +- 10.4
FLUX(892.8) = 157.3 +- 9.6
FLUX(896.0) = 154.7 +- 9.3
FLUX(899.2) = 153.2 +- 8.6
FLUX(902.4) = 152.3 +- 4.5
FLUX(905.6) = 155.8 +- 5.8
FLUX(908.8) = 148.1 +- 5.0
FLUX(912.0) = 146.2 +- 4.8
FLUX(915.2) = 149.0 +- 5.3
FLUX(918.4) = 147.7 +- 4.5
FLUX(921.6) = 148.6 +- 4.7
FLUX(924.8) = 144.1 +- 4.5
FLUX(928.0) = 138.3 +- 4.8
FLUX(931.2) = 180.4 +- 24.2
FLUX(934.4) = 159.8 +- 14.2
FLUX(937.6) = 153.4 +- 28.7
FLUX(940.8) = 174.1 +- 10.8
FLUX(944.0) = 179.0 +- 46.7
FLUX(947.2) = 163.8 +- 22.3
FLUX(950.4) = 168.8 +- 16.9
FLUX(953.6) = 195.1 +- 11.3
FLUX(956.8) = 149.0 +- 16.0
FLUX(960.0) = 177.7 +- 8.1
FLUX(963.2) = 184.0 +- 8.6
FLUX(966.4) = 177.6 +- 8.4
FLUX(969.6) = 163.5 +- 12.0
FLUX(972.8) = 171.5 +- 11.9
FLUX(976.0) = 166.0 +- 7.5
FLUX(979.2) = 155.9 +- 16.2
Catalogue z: 0.791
